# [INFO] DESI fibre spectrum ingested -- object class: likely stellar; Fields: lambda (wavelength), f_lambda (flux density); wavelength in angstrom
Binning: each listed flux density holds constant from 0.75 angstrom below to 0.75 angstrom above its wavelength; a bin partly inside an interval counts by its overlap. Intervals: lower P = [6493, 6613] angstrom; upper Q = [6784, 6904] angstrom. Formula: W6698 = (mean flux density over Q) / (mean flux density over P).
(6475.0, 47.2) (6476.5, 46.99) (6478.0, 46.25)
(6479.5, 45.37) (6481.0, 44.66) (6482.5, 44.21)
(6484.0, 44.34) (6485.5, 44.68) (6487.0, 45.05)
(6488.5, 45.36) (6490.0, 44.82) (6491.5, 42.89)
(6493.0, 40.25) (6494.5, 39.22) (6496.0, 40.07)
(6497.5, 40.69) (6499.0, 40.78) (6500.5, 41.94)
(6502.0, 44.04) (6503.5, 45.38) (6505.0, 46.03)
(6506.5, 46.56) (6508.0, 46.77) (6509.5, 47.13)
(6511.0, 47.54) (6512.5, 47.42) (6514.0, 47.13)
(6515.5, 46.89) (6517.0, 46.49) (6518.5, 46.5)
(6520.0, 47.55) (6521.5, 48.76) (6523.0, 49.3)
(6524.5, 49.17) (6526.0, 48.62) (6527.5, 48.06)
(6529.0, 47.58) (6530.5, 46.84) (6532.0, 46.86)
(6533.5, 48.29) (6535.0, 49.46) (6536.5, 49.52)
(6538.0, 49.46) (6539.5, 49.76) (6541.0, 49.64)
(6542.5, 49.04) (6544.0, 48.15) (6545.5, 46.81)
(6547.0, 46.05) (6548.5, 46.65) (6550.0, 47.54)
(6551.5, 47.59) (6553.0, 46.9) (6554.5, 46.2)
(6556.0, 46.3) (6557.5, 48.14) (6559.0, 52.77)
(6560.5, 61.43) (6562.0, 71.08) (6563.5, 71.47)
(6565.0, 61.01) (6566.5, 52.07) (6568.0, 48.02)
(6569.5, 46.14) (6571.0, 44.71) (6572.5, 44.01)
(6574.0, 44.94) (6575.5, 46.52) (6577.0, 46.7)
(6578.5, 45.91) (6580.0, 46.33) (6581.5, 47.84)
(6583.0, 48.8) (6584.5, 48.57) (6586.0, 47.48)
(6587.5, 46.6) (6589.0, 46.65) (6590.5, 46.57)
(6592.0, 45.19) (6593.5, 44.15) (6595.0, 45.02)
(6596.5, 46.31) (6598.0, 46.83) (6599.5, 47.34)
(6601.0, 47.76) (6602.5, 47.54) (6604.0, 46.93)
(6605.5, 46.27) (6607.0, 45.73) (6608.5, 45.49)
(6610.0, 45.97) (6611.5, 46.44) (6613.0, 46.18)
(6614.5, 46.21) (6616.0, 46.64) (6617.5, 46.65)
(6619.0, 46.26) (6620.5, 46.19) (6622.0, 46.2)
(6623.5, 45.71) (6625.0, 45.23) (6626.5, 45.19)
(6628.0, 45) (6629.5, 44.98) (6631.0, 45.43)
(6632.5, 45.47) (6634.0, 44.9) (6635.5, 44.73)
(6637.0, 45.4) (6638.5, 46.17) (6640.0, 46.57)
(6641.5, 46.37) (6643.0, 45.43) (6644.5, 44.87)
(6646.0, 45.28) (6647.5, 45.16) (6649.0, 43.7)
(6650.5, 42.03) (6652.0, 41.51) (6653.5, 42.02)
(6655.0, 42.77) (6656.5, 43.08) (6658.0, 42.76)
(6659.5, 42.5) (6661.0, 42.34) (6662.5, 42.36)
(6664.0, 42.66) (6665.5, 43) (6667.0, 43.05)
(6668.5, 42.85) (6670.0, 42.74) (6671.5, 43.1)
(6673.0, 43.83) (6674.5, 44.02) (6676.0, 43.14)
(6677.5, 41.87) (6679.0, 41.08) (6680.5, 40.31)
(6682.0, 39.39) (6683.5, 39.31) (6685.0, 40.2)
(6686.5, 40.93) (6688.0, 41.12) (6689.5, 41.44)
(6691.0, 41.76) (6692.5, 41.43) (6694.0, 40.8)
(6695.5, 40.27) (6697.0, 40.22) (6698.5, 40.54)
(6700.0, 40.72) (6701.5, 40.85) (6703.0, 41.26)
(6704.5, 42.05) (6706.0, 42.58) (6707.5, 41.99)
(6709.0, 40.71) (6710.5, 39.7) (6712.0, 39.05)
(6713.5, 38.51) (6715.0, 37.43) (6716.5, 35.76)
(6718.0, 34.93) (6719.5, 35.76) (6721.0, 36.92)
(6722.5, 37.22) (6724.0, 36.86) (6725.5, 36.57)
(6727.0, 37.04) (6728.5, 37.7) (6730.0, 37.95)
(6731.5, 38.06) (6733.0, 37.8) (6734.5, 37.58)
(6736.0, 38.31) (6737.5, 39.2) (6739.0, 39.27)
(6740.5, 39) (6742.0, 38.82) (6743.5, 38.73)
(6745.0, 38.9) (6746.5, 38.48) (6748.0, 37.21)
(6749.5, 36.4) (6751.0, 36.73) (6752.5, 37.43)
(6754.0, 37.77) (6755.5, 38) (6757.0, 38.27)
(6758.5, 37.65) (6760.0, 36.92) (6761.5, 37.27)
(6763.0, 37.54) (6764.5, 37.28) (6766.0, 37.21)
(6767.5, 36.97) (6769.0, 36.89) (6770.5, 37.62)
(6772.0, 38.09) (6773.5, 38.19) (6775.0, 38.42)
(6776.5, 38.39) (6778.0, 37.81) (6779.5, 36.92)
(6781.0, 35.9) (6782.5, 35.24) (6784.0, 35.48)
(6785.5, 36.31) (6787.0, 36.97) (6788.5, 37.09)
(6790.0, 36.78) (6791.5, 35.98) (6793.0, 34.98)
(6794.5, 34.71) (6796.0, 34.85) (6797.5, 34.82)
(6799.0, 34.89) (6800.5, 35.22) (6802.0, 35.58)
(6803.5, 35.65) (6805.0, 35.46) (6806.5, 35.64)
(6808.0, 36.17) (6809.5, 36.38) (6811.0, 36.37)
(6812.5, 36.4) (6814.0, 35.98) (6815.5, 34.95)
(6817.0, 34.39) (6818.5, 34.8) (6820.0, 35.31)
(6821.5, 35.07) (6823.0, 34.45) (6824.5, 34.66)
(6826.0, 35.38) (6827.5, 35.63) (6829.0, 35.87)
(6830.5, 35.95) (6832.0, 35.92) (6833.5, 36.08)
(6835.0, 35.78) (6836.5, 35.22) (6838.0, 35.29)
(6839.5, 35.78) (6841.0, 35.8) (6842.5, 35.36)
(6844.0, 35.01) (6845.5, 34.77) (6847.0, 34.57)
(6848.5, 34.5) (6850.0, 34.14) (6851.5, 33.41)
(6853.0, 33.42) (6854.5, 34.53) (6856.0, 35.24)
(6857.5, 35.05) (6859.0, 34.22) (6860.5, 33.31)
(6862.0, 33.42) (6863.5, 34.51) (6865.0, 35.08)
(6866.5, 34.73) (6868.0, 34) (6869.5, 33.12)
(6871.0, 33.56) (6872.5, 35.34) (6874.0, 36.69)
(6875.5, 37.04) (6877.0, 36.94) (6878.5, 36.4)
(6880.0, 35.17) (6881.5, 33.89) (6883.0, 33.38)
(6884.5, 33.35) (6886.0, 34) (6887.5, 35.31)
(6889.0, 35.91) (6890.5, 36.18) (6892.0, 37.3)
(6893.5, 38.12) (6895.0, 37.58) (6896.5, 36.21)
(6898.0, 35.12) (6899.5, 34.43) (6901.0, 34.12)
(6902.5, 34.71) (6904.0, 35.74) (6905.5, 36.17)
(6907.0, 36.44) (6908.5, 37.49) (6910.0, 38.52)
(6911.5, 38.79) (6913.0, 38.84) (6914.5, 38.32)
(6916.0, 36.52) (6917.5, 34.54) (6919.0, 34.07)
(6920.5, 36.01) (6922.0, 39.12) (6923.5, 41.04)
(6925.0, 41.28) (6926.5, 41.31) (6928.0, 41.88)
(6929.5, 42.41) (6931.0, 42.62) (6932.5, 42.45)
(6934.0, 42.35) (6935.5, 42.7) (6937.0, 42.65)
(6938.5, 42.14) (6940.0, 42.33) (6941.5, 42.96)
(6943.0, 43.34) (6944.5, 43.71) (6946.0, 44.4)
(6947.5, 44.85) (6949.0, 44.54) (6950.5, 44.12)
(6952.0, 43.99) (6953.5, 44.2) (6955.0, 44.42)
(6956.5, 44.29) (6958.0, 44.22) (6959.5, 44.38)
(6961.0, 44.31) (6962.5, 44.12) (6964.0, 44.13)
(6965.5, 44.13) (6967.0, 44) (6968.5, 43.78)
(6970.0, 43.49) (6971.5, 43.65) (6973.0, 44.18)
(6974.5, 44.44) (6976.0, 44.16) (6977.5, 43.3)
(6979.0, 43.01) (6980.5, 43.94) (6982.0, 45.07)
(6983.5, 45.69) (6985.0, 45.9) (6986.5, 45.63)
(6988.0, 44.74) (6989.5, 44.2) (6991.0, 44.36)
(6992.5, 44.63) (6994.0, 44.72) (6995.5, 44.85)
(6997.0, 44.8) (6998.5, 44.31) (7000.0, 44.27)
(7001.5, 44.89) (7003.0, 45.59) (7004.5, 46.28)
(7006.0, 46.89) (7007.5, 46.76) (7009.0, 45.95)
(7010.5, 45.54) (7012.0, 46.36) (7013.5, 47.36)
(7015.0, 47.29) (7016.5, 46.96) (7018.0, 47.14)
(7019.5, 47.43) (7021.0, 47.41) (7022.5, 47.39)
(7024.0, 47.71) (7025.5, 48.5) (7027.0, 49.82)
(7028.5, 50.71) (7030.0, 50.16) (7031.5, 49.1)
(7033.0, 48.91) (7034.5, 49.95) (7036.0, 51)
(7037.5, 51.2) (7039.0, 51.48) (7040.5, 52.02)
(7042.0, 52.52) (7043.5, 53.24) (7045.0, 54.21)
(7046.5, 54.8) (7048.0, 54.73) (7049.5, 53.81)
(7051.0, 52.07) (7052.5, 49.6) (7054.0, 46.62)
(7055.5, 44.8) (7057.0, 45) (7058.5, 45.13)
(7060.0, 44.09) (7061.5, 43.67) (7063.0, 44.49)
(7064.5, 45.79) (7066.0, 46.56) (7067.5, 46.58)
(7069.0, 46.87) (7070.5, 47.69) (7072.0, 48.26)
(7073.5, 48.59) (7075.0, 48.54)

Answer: 0.7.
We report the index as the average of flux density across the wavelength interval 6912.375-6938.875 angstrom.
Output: 40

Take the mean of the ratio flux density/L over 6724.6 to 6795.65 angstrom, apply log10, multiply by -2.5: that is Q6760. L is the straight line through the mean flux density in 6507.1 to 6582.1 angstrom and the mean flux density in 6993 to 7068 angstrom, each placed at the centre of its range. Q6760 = 0.29 mag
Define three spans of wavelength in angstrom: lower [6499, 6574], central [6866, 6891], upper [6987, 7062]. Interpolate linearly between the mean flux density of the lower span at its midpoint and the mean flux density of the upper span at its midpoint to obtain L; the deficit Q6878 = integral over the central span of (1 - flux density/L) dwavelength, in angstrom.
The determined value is 6.8 angstrom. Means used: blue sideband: 48.9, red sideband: 47.9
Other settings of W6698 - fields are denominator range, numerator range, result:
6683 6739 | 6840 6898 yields 0.89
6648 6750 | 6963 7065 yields 1.17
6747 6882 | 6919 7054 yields 1.28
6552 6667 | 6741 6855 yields 0.77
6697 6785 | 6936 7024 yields 1.18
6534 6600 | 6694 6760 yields 0.79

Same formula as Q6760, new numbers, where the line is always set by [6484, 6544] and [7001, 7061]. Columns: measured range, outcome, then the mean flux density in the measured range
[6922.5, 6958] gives 0.13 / 43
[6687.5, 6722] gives 0.18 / 39.8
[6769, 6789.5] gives 0.27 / 37.1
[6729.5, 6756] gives 0.24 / 38.1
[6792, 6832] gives 0.32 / 35.4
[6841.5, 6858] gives 0.35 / 34.6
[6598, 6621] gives 0.00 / 46.5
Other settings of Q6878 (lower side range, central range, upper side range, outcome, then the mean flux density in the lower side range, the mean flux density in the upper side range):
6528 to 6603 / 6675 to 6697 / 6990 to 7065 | 3.5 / 48.9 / 47.9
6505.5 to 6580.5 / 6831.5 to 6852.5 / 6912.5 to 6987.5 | 4.4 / 49.1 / 42.7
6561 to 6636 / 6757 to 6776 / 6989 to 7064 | 4.1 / 47.6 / 47.9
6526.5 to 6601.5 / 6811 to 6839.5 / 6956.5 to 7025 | 6.8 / 48.9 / 45.2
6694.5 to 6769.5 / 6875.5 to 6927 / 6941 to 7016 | 7.5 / 38.3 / 44.7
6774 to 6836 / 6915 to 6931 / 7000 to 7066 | 1.3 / 35.8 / 48.4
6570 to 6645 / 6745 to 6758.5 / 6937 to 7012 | 2.3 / 46.1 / 44.4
